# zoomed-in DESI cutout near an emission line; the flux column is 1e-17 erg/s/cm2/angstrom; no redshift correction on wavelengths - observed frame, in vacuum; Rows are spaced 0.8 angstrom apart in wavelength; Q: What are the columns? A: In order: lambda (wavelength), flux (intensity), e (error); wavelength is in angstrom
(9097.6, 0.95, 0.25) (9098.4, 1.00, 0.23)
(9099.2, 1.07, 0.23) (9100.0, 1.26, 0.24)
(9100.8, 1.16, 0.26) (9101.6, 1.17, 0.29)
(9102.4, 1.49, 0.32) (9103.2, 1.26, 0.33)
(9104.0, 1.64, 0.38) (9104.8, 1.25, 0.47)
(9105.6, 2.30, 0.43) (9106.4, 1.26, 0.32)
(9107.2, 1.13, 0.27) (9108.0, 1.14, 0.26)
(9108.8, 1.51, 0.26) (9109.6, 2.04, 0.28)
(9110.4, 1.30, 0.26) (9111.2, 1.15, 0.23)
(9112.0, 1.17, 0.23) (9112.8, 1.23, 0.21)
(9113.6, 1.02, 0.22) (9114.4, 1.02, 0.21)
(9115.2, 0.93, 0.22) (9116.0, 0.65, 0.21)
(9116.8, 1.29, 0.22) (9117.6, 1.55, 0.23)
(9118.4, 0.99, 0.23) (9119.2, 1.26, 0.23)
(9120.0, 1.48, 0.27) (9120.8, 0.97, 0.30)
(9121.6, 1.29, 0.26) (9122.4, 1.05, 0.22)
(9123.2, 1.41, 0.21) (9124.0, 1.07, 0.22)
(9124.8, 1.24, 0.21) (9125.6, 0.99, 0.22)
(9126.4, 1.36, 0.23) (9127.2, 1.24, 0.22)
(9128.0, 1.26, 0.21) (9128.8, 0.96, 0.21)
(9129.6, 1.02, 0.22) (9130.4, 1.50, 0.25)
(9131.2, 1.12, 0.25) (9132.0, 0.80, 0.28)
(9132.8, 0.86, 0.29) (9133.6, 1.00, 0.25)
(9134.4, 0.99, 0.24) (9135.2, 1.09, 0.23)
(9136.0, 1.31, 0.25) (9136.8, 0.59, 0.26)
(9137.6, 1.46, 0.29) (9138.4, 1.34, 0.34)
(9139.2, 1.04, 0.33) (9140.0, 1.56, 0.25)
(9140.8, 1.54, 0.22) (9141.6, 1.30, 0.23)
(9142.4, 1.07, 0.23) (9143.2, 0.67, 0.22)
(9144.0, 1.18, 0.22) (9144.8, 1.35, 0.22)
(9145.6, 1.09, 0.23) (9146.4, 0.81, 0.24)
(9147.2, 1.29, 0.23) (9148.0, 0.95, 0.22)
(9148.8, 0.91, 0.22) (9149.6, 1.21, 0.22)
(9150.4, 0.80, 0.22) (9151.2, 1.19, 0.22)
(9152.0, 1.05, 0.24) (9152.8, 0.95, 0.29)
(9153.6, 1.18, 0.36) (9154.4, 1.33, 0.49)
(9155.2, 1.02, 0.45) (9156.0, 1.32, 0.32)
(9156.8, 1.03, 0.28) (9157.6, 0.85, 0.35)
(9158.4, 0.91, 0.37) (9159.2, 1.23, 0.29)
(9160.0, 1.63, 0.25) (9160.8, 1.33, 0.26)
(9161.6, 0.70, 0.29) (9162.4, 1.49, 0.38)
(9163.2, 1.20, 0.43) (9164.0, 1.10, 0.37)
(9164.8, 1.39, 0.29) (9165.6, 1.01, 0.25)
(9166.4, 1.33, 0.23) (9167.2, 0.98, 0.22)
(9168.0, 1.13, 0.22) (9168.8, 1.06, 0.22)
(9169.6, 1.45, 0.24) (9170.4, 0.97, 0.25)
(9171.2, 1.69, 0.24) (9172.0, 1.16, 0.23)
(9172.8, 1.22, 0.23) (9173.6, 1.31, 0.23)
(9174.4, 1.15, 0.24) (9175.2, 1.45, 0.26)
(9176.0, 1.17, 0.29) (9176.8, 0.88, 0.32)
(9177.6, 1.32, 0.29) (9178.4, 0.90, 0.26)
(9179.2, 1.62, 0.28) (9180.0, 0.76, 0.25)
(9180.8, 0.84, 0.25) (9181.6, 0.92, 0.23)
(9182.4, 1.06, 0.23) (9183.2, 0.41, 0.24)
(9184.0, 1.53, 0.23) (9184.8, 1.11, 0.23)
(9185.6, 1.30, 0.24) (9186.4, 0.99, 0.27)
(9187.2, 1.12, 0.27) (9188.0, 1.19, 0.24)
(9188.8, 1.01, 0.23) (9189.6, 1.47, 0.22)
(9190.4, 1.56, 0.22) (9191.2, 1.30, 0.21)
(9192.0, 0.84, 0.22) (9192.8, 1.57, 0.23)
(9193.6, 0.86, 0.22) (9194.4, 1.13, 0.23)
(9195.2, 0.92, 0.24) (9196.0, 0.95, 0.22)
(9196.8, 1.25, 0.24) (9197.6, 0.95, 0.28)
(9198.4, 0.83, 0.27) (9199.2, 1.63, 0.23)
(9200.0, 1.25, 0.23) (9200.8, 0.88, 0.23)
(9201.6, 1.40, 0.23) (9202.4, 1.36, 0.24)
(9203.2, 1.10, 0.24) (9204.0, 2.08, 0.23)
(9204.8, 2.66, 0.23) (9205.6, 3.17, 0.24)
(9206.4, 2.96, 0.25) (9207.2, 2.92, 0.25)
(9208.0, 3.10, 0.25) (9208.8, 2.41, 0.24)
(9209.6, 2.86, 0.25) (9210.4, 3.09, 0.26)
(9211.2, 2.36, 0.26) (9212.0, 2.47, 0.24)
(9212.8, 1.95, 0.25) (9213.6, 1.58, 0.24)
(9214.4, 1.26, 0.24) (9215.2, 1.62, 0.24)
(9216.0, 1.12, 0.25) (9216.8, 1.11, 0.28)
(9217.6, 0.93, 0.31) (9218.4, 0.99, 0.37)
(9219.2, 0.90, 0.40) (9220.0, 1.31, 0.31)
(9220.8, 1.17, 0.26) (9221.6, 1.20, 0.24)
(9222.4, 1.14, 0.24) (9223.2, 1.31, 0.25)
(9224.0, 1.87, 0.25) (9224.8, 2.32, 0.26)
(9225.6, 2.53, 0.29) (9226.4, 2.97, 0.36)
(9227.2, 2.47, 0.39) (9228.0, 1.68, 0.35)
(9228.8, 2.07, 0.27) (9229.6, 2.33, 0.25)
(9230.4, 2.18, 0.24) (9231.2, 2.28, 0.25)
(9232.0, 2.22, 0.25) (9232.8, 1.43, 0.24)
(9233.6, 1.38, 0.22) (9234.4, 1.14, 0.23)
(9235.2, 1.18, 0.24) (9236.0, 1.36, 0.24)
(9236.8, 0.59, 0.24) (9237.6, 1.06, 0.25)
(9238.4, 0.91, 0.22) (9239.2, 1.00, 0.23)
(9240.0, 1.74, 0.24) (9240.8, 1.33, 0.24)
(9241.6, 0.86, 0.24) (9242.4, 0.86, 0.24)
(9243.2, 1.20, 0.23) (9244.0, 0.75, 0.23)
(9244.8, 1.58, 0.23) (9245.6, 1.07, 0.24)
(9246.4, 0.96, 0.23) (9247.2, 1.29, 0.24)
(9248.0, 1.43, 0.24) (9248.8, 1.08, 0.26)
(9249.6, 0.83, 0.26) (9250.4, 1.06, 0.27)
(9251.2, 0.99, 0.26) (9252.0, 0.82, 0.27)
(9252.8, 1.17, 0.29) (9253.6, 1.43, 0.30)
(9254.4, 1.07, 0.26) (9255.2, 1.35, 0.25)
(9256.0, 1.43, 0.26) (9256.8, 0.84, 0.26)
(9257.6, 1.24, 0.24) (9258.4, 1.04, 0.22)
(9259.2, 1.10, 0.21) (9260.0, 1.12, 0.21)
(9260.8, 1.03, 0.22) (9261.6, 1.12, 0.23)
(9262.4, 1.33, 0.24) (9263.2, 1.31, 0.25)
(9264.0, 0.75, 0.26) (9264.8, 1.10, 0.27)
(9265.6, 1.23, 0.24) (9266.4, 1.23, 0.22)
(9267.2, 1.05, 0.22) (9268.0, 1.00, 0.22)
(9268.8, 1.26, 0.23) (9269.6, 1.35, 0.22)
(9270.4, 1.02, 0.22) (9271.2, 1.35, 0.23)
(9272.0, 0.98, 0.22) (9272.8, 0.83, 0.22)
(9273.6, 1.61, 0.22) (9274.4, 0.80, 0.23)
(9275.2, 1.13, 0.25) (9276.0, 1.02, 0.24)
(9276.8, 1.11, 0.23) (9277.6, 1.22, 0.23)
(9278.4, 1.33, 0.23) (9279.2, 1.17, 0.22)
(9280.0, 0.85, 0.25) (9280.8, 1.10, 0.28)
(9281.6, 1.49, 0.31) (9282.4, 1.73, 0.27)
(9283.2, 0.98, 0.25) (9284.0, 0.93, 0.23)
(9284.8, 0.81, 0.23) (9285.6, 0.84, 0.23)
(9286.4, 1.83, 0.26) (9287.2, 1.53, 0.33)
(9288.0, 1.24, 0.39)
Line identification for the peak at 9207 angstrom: [S II]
